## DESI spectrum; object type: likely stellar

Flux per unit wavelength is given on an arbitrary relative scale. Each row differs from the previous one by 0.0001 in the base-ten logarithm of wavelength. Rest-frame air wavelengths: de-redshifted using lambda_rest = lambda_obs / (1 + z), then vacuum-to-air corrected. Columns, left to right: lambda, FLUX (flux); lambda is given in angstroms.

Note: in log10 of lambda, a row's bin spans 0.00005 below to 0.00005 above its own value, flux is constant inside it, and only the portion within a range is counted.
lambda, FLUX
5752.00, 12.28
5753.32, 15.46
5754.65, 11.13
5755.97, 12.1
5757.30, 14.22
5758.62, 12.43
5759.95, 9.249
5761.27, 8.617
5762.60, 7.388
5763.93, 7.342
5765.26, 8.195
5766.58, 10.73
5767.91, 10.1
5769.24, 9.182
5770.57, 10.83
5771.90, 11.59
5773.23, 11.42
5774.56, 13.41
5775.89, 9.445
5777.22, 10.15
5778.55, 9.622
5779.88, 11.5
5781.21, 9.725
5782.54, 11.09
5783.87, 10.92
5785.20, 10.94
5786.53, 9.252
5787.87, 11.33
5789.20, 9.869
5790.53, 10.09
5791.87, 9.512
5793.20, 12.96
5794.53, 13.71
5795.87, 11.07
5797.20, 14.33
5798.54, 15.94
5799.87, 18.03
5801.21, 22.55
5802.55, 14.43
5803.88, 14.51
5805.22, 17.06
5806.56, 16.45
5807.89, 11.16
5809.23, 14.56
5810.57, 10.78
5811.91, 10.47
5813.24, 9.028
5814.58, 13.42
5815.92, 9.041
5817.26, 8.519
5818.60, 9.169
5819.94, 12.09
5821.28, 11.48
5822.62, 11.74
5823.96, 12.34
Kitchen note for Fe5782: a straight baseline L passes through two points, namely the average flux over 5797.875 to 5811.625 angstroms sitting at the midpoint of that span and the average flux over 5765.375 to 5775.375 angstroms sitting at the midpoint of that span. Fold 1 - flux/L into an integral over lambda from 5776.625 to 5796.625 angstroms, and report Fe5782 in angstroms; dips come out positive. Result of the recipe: 3.4 angstroms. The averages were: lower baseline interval 10.9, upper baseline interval 15.4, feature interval 10.8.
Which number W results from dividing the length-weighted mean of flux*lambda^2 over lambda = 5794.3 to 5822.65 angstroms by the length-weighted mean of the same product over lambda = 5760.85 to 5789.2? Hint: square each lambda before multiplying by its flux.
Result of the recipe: 1.31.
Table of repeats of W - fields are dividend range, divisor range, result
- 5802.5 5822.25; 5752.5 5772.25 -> 1.16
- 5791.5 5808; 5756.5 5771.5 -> 1.53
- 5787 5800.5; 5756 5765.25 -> 1.29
